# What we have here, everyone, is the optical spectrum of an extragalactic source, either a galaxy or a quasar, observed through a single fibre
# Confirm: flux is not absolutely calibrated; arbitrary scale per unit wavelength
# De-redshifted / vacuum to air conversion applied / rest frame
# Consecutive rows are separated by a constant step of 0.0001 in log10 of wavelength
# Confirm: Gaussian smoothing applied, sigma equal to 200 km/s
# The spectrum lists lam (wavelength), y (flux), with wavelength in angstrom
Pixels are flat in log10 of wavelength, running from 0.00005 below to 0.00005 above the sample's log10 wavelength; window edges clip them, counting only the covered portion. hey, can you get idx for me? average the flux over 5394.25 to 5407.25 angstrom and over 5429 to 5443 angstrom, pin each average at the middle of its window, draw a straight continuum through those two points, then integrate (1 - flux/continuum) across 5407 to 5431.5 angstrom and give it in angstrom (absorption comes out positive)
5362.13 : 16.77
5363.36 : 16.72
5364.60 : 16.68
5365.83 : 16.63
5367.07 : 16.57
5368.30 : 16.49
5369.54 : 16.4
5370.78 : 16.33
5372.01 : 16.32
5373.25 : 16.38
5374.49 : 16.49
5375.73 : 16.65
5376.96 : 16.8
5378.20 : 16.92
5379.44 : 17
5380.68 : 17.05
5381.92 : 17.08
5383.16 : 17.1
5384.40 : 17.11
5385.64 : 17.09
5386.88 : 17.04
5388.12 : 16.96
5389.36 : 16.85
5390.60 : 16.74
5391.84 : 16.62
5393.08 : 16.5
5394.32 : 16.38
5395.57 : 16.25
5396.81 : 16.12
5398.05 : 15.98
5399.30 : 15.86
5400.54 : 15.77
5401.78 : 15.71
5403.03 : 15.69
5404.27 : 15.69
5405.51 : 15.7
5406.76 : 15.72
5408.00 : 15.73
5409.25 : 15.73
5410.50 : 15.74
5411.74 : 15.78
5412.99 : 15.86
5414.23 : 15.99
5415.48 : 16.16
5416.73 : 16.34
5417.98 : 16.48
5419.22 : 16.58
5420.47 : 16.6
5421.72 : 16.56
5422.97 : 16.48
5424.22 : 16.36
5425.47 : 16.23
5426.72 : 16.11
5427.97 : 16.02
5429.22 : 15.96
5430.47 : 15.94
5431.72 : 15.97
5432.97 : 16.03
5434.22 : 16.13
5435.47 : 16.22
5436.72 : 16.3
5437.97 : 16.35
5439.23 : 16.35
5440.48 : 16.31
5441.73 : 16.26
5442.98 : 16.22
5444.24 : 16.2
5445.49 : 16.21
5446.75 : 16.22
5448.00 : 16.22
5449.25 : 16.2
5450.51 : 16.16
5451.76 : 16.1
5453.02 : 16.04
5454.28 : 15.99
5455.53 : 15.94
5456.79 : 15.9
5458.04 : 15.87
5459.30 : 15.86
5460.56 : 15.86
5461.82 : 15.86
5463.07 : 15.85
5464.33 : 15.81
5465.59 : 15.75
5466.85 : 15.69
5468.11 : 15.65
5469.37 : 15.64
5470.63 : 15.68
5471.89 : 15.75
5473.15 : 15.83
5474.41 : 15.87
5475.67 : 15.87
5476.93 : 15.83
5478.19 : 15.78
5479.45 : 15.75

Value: -0.1 angstrom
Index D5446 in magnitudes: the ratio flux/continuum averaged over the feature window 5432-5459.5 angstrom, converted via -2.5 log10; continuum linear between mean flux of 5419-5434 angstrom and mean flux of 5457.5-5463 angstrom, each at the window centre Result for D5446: -0.009 mag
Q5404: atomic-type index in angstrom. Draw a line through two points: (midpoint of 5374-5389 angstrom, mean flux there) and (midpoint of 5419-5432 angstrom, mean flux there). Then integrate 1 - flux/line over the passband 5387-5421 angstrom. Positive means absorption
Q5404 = 0.9 angstrom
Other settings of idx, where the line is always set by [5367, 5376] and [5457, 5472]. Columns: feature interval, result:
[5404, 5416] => 0.26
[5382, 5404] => -0.24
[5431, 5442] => -0.16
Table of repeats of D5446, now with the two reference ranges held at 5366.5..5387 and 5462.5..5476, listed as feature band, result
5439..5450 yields -0.015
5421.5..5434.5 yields 0.003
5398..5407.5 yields 0.048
